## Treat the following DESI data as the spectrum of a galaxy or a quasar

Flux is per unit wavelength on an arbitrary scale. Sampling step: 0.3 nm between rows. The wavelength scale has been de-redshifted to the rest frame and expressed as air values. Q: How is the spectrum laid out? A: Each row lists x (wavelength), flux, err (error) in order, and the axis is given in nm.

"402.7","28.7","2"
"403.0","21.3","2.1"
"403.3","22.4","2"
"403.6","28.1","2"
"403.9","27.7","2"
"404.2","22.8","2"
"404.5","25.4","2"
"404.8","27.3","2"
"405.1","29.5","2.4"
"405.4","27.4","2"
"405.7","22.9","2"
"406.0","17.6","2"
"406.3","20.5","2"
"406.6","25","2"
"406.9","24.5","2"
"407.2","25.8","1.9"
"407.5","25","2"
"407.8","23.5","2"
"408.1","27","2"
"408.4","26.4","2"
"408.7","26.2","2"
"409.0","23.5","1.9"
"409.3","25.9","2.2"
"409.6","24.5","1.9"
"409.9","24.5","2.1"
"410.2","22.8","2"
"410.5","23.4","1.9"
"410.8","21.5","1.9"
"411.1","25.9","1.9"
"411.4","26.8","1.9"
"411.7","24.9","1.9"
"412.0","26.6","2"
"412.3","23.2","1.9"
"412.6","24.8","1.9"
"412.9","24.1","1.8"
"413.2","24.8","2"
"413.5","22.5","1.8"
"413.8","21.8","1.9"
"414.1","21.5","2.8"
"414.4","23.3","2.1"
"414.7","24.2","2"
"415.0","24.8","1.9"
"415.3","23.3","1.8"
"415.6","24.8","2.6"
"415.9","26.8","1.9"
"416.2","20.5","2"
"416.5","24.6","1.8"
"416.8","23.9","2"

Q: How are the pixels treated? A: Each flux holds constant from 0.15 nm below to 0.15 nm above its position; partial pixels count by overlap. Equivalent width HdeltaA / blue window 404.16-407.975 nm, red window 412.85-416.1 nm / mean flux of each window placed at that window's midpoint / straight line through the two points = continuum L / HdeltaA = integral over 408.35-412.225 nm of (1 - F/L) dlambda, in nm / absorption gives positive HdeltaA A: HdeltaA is -0.106 nm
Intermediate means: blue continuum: 24.5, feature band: 24.8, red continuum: 23.7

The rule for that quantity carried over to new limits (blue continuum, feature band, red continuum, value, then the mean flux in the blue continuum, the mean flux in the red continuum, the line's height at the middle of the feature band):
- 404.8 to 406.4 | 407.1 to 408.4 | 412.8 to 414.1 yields -0.091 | 24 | 23.1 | 23.8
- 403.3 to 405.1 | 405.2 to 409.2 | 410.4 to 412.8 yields 0.192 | 26.2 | 24.7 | 25.6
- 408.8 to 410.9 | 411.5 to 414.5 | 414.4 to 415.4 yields 0.018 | 23.8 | 24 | 24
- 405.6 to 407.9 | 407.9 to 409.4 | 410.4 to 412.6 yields -0.127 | 23.1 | 24.7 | 23.7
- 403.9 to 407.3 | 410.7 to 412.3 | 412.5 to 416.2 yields -0.071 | 24.6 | 23.7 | 24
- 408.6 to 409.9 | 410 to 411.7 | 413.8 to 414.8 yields 0.004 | 24.9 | 22.8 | 24.2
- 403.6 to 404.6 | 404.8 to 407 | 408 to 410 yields 0.127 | 25.7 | 25.4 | 25.6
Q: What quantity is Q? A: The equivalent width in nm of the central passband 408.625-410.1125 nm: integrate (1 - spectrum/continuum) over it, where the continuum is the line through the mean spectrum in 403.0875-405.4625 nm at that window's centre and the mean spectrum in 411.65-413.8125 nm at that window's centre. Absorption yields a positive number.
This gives 0.01 nm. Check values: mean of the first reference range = 26.2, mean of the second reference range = 24.2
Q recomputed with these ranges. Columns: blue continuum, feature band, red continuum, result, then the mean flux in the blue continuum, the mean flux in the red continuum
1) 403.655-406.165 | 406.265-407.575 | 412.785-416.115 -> 0.023 nm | 25.2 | 23.7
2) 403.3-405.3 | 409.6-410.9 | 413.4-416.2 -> 0.080 nm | 26.5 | 23.5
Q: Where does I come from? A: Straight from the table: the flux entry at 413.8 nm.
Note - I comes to 21.8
